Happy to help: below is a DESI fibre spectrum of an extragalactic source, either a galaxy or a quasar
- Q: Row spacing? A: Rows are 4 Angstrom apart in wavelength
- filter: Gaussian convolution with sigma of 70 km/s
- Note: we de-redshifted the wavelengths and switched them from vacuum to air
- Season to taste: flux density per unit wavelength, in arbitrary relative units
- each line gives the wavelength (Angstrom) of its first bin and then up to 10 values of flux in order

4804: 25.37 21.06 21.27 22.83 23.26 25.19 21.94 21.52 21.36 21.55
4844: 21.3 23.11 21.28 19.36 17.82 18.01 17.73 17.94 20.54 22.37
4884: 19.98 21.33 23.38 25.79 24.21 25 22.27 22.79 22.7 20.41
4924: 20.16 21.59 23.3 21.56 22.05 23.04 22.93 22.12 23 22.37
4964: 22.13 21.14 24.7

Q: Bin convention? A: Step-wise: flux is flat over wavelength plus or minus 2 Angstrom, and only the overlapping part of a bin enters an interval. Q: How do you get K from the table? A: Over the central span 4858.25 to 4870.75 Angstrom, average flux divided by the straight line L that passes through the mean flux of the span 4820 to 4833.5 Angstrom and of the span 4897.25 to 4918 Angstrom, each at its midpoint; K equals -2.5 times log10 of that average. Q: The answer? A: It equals 0.28 mag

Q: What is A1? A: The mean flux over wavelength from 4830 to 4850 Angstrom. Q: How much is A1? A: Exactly 21.8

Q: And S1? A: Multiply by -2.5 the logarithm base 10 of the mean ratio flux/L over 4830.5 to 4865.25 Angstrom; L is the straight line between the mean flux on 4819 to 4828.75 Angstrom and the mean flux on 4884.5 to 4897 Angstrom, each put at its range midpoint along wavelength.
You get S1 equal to 0.14 mag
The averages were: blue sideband 23.7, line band 20.6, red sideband 22.9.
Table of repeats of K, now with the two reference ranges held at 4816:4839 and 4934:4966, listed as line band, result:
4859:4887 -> 0.167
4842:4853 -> 0.031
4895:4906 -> -0.112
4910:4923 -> 0.031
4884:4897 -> -0.013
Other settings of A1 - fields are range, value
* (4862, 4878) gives 18.6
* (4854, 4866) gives 18.4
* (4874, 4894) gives 21.5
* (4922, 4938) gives 21.7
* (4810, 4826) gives 23.1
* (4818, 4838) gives 22.7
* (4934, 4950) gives 22.4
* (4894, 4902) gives 25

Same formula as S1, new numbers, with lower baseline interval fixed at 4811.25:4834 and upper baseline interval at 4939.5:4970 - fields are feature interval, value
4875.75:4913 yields -0.016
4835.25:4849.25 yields 0.043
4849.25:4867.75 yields 0.182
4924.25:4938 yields 0.026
